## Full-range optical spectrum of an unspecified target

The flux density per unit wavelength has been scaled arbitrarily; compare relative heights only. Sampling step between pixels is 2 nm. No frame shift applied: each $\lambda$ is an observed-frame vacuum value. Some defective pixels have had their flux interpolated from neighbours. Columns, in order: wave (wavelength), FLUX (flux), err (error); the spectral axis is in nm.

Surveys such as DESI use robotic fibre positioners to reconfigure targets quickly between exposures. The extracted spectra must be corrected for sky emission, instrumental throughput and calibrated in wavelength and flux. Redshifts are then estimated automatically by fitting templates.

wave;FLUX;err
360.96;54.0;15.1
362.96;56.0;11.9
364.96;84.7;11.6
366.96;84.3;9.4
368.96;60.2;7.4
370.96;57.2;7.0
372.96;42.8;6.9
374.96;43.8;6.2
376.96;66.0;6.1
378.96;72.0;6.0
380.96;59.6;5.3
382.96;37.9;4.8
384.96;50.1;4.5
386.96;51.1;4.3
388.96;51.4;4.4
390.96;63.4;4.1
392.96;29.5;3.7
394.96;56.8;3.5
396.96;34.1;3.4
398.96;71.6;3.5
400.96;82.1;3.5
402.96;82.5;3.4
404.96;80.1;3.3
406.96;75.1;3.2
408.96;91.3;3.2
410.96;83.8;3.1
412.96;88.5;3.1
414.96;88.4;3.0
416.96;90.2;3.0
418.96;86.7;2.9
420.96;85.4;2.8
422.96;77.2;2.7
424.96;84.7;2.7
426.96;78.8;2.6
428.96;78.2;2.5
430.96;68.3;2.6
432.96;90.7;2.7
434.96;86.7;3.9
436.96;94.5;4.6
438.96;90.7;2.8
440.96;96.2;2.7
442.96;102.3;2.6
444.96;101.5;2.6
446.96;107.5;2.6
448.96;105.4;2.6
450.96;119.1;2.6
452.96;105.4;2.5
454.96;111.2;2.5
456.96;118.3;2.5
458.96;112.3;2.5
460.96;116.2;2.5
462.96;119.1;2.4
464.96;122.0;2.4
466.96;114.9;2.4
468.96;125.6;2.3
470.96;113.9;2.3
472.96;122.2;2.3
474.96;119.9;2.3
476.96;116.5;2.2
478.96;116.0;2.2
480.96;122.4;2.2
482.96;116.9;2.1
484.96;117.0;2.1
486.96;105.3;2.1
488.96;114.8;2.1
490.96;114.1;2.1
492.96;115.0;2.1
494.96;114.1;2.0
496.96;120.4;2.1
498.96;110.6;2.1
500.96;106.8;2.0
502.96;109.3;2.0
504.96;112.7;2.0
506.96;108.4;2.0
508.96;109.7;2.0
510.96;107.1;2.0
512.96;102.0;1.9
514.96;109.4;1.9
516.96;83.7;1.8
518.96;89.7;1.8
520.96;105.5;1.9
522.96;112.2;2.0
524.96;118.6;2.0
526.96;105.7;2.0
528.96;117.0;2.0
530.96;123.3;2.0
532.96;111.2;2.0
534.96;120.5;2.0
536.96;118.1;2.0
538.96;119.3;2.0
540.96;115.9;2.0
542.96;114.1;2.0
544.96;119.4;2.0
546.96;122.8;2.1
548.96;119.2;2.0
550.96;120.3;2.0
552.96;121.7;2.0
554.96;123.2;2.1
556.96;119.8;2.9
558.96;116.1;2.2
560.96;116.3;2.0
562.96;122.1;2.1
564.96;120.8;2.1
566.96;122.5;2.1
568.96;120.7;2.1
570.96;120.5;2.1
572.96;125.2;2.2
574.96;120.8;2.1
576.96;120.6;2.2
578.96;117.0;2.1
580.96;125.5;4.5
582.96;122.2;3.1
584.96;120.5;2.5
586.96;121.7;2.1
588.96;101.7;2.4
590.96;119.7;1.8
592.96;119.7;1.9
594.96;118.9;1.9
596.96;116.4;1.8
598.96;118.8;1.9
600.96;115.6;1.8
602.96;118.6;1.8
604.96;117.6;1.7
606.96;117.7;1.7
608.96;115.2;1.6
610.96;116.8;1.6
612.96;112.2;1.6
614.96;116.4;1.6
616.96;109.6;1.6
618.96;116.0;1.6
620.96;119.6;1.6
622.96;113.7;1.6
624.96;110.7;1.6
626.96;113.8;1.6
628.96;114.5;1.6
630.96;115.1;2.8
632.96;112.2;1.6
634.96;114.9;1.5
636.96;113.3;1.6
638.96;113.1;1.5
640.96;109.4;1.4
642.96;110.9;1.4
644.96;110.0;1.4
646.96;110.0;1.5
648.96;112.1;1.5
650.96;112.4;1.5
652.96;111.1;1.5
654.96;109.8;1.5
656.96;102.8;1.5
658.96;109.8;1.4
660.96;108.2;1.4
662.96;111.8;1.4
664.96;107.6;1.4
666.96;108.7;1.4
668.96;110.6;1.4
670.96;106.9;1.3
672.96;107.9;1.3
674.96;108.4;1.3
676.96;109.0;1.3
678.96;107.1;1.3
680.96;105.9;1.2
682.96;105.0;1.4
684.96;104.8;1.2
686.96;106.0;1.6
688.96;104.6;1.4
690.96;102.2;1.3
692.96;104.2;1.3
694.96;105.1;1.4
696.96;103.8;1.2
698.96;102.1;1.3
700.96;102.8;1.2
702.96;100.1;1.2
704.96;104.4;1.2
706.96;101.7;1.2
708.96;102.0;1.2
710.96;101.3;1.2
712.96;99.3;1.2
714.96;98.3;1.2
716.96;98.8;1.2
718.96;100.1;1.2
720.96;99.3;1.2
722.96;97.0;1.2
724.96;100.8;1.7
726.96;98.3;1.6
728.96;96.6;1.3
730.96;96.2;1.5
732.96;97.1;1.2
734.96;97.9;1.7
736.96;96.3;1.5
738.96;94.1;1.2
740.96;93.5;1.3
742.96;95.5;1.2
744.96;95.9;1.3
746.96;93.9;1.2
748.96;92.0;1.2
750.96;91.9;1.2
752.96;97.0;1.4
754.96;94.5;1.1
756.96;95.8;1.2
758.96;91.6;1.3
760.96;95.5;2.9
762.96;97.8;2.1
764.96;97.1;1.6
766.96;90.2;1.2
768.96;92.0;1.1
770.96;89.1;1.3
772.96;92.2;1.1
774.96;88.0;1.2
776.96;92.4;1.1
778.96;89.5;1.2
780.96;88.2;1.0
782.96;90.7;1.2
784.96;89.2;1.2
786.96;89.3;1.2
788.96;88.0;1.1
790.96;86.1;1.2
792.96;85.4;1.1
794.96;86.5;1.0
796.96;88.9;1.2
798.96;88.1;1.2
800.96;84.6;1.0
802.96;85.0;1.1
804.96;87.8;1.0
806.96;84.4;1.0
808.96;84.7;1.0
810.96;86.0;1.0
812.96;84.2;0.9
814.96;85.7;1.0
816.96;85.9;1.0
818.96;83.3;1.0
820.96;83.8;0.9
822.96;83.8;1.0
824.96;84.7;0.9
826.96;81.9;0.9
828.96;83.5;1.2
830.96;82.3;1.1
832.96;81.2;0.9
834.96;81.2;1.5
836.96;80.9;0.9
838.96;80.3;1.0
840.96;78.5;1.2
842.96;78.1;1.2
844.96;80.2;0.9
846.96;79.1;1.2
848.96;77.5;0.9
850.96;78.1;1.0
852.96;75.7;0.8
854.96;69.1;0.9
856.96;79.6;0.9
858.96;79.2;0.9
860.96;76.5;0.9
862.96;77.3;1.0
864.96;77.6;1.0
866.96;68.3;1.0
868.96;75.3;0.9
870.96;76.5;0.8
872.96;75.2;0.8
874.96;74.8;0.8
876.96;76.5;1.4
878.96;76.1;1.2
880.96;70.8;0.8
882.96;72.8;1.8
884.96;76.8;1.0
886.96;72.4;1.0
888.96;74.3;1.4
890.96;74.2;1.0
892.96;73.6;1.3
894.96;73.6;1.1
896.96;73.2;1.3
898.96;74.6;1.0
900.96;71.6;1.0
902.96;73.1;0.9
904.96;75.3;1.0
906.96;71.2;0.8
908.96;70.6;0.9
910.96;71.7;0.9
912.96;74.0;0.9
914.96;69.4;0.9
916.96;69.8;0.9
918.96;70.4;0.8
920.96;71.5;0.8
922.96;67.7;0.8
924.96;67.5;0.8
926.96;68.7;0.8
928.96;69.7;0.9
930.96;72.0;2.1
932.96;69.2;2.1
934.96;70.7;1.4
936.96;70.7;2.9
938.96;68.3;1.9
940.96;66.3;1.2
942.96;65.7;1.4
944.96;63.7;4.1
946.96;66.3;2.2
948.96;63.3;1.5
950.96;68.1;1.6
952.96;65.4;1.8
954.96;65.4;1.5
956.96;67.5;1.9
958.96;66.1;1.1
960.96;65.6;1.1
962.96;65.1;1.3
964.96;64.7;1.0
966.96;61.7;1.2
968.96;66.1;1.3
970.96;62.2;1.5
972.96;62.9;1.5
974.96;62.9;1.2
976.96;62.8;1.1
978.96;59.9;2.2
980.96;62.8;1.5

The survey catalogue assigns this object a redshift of 0.000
